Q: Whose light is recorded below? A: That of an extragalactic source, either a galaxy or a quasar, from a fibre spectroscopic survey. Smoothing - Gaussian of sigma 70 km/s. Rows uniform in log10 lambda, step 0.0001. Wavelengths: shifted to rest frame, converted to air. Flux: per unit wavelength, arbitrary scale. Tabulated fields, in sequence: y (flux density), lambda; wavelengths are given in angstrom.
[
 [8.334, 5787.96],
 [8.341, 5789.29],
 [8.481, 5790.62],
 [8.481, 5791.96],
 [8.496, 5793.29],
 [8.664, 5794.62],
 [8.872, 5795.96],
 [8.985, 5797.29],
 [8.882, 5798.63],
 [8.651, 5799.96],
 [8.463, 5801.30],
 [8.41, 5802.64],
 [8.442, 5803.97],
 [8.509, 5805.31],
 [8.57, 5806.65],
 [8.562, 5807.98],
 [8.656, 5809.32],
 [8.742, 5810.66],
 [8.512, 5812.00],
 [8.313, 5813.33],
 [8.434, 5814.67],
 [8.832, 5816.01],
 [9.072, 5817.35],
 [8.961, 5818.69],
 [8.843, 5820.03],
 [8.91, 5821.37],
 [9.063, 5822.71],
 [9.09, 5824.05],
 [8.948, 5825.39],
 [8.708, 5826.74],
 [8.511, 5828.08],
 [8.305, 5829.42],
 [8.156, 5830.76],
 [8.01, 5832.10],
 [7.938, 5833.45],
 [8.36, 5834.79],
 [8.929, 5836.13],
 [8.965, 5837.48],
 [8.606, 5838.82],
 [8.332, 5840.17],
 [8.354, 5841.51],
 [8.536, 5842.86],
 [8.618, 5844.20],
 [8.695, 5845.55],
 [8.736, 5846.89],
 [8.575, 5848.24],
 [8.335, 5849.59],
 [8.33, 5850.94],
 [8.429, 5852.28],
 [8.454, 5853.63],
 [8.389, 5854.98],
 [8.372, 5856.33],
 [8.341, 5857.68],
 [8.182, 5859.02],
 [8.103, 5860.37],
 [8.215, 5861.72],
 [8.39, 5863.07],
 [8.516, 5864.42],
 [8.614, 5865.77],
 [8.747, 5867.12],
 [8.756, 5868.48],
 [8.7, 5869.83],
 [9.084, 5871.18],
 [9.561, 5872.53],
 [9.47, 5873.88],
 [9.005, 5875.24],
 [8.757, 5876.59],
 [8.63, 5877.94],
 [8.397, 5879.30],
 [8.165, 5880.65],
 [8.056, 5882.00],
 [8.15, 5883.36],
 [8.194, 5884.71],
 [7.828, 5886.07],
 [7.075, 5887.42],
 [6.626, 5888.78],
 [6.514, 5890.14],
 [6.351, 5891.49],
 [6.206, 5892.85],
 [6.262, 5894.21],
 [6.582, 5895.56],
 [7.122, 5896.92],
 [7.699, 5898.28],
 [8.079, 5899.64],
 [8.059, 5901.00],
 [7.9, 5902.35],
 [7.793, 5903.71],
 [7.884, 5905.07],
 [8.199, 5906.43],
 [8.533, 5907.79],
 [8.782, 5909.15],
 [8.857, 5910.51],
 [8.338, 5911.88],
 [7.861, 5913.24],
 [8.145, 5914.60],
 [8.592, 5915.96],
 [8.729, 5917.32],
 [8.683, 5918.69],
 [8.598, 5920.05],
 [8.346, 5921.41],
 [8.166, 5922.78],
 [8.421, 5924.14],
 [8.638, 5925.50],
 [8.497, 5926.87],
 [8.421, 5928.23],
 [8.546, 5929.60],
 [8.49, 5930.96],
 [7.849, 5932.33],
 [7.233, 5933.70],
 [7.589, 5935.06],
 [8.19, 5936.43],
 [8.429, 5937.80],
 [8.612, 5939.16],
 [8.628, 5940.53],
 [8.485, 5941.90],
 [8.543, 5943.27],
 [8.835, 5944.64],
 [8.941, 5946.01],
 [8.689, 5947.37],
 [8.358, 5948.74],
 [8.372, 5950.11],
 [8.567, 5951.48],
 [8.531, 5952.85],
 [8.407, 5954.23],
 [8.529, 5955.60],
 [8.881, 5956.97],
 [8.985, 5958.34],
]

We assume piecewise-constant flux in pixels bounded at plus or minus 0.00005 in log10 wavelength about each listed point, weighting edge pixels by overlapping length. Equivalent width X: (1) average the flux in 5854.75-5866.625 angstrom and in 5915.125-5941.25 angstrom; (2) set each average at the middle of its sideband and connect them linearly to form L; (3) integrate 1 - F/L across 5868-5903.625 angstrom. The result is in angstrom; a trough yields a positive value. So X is 2.0 angstrom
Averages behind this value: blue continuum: 8.36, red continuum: 8.35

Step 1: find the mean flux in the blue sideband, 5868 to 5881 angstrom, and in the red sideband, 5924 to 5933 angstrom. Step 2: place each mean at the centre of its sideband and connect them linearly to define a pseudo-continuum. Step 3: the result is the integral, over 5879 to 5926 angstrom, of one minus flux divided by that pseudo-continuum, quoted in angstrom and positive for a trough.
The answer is 4.09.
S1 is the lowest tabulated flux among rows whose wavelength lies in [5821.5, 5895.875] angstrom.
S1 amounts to 6.206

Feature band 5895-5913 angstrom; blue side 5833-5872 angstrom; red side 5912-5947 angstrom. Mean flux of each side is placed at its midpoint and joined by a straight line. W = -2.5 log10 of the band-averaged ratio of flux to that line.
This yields 0.06 mag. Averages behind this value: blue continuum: 8.51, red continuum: 8.38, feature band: 7.99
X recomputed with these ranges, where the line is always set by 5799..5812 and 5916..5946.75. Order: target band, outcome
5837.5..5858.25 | 0.0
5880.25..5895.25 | 2.3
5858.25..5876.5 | -0.5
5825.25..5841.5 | 0.1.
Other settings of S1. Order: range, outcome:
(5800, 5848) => 7.938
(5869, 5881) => 8.165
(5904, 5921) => 7.861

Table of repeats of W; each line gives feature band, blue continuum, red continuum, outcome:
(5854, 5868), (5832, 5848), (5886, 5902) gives -0.06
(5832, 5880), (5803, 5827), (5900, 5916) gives -0.01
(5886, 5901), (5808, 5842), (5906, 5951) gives 0.22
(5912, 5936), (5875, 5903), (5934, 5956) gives -0.02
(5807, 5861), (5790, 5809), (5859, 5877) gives 0.01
